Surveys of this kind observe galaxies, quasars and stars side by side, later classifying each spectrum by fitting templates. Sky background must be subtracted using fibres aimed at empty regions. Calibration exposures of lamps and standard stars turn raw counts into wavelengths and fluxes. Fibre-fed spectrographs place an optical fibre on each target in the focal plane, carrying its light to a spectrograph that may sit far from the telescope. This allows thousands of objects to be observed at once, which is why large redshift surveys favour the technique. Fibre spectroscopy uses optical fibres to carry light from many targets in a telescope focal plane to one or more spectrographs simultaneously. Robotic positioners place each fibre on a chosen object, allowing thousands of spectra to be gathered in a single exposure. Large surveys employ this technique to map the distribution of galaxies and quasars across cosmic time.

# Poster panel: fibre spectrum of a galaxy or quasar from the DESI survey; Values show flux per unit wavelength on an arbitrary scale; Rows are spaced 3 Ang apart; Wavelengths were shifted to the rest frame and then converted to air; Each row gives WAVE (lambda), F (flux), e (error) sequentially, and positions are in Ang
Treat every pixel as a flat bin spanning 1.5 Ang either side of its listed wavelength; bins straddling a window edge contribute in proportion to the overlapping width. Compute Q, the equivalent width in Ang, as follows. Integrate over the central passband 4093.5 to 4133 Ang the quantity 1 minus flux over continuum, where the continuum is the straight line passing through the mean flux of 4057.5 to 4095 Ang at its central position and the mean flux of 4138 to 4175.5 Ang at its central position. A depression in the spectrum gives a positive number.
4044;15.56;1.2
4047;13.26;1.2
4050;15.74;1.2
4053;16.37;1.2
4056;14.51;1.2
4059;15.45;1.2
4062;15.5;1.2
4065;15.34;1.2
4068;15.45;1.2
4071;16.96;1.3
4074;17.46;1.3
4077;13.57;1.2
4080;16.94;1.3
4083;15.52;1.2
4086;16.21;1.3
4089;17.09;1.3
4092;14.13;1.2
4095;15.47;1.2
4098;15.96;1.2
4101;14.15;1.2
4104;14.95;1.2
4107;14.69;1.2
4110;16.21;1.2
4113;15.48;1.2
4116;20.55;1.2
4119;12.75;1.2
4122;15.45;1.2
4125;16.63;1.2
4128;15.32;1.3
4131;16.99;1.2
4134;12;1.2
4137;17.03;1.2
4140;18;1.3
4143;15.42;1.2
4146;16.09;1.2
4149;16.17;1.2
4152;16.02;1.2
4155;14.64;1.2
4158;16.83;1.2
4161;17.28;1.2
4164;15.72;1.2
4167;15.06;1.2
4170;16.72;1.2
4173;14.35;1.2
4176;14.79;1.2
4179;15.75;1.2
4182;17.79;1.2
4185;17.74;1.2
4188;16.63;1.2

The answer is 0.5 Ang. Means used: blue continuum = 15.8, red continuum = 16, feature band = 15.7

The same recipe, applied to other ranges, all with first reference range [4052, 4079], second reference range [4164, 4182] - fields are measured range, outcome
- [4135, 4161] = -1.1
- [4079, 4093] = -0.3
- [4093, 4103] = 0.3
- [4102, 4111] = 0.3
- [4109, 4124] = -0.5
